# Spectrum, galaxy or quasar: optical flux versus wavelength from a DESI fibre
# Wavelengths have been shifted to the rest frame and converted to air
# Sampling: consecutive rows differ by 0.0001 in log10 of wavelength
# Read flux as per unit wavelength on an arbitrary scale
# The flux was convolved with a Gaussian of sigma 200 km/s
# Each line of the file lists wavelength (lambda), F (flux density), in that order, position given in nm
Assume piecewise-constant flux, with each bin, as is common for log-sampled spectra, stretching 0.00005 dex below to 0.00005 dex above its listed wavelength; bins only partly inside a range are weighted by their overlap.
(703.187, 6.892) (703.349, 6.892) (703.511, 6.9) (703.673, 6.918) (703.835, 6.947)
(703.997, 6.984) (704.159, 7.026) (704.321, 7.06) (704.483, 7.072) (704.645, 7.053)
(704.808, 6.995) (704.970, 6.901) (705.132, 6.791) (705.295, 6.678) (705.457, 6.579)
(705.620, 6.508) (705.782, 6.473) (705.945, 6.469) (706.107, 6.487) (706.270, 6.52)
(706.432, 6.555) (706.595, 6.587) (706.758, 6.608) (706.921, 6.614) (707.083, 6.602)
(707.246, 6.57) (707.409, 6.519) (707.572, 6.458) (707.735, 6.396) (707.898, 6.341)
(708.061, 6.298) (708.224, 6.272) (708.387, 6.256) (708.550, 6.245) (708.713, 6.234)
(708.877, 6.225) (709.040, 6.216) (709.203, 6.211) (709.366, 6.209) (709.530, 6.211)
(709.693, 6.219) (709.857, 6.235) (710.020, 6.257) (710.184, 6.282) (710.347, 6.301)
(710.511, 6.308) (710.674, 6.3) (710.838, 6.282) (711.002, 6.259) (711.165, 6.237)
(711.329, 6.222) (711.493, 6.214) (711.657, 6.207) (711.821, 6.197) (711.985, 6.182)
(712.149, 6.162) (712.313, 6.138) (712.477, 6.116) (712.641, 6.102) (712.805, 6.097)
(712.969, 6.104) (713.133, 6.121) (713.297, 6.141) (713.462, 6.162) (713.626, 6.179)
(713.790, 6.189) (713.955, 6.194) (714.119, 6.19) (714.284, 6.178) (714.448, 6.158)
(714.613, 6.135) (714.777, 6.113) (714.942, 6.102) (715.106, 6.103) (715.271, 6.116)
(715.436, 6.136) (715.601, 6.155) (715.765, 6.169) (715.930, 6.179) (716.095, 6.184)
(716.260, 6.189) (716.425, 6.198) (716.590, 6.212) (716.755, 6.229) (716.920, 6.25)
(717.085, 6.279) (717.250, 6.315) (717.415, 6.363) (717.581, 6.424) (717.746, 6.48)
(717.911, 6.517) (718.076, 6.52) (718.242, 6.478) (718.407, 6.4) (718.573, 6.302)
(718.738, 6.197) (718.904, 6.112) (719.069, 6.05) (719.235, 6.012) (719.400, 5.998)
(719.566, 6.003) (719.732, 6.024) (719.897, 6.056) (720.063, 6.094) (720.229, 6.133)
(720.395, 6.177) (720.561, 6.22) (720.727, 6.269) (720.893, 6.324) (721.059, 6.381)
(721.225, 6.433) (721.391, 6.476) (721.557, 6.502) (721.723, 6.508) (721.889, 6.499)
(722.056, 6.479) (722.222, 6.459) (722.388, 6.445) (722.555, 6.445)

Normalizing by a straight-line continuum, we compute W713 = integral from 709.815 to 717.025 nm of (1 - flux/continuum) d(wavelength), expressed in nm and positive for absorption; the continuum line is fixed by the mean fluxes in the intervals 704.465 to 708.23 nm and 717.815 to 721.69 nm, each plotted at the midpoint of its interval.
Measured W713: 0.256 nm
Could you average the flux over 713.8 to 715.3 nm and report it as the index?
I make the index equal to 6.15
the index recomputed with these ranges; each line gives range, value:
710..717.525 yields 6.19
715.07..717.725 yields 6.23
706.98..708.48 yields 6.42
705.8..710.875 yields 6.37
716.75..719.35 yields 6.31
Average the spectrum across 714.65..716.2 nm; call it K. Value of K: 6.14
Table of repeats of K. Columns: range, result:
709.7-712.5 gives 6.23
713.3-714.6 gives 6.17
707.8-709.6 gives 6.25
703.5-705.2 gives 6.98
